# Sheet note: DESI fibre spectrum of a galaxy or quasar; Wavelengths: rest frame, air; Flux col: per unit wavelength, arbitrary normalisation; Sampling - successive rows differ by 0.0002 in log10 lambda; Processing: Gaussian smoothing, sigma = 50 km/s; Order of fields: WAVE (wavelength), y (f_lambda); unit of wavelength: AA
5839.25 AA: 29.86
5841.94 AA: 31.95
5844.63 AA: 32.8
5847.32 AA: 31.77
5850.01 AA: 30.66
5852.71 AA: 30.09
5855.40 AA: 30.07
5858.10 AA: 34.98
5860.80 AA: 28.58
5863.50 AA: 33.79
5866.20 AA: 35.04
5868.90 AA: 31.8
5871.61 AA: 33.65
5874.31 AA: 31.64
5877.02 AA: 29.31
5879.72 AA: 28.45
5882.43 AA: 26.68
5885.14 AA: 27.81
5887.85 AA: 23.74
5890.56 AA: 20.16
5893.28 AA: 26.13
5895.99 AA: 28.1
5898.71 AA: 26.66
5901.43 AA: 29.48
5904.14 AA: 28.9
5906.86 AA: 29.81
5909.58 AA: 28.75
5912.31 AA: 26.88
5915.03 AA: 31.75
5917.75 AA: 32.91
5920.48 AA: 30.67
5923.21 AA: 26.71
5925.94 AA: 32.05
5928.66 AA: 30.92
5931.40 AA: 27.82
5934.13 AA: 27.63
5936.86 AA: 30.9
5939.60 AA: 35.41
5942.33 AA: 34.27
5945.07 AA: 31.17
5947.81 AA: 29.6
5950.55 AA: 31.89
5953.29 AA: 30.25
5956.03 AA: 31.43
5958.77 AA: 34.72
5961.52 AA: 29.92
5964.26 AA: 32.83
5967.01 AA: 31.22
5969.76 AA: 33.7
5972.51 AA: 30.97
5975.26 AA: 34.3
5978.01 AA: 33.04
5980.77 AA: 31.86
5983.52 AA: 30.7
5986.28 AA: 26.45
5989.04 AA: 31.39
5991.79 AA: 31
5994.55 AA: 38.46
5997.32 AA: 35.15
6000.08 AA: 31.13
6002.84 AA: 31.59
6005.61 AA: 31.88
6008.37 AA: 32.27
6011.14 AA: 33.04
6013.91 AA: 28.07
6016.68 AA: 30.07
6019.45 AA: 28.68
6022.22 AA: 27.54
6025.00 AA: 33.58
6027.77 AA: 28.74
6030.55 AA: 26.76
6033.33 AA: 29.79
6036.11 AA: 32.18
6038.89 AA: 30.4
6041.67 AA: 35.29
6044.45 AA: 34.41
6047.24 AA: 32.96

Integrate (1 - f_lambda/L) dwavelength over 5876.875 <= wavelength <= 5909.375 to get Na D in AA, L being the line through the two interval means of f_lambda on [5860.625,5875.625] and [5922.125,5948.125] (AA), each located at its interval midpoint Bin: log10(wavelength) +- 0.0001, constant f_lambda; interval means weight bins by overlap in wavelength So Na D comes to 4.97 AA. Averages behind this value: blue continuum 32.7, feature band 27.1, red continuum 30.7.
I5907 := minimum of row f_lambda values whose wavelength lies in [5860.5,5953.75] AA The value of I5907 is 20.16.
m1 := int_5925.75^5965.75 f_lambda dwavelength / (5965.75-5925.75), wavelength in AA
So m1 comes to 31.4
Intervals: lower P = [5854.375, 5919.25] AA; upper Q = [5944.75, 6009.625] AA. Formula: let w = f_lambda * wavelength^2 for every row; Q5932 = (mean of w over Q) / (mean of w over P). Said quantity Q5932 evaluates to 1.12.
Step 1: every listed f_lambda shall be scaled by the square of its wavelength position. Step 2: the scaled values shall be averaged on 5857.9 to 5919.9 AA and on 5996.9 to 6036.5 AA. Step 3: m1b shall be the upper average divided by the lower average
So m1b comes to 1.1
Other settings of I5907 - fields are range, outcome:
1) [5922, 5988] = 26.45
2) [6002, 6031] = 26.76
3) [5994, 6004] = 31.13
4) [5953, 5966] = 29.92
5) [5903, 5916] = 26.88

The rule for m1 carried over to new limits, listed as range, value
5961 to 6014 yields 32.1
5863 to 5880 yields 32.1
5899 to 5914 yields 28.7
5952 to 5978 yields 32.2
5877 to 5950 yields 29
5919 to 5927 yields 29.7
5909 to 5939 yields 29.9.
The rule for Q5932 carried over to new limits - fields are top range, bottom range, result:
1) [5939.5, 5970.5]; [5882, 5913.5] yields 1.21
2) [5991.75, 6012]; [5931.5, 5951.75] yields 1.08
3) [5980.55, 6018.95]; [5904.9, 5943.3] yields 1.07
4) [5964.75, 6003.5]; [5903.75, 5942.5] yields 1.09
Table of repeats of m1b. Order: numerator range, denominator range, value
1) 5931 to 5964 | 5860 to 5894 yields 1.11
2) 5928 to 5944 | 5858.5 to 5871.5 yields 0.98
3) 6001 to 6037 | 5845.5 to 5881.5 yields 1.01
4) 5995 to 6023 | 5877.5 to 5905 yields 1.22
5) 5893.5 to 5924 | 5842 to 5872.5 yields 0.92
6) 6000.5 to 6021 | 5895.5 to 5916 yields 1.11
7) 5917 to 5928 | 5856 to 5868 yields 0.95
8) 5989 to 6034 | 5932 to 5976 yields 1.00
